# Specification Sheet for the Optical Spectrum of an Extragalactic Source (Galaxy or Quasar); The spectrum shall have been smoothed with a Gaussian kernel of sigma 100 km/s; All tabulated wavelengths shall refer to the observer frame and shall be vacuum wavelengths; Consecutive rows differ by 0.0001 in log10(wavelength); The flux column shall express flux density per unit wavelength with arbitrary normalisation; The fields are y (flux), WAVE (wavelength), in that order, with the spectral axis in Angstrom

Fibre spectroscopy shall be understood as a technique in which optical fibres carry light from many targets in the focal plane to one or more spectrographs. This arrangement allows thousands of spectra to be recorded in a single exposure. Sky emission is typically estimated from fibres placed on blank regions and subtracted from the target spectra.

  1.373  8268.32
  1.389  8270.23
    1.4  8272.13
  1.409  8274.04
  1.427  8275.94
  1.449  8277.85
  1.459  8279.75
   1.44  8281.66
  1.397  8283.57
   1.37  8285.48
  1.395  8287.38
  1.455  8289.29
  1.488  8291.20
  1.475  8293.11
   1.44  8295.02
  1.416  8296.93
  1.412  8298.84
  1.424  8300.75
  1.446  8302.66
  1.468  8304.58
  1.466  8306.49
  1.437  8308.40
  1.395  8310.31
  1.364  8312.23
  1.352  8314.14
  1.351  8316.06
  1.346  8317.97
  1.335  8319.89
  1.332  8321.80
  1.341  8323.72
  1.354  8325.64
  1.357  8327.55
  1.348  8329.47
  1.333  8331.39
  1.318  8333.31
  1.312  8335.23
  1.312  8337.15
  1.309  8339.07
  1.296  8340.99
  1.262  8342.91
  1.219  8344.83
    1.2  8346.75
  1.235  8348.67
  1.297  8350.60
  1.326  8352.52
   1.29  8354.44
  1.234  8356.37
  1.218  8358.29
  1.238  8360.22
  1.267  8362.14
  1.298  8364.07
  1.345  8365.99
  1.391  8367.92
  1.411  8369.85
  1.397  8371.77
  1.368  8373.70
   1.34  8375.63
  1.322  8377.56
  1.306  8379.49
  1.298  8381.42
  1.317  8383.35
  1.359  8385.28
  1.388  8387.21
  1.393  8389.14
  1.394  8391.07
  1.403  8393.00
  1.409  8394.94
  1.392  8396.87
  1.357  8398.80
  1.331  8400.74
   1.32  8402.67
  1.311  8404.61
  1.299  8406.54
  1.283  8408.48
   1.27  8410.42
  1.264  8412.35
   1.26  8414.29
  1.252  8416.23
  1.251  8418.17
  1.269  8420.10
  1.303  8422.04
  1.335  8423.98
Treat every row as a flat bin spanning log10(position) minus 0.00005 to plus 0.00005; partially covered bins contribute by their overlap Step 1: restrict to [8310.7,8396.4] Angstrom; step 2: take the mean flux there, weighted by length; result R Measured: 1.33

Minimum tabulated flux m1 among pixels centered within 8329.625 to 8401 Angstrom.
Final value 1.2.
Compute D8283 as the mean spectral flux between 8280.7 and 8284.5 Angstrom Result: 1.42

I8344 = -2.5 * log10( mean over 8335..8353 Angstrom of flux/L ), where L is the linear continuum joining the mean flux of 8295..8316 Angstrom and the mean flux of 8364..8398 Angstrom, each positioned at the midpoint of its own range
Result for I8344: 0.09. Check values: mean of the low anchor 1.42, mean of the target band 1.27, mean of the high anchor 1.36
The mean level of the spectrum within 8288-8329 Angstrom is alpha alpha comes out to 1.4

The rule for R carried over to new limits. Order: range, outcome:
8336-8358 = 1.27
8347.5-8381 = 1.31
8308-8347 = 1.33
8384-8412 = 1.35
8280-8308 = 1.44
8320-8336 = 1.34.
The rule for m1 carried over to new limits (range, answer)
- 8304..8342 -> 1.296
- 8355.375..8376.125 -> 1.218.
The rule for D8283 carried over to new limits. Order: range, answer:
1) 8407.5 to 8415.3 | 1.27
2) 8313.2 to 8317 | 1.35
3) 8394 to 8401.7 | 1.37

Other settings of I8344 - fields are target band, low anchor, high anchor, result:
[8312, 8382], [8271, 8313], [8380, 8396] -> 0.065 mag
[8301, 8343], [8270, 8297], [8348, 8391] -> 0.018 mag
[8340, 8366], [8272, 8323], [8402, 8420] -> 0.069 mag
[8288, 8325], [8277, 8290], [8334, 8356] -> -0.029 mag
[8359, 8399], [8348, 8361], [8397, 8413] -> -0.054 mag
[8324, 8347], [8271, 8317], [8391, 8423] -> 0.062 mag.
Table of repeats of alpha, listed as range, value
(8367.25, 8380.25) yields 1.36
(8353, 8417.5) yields 1.32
